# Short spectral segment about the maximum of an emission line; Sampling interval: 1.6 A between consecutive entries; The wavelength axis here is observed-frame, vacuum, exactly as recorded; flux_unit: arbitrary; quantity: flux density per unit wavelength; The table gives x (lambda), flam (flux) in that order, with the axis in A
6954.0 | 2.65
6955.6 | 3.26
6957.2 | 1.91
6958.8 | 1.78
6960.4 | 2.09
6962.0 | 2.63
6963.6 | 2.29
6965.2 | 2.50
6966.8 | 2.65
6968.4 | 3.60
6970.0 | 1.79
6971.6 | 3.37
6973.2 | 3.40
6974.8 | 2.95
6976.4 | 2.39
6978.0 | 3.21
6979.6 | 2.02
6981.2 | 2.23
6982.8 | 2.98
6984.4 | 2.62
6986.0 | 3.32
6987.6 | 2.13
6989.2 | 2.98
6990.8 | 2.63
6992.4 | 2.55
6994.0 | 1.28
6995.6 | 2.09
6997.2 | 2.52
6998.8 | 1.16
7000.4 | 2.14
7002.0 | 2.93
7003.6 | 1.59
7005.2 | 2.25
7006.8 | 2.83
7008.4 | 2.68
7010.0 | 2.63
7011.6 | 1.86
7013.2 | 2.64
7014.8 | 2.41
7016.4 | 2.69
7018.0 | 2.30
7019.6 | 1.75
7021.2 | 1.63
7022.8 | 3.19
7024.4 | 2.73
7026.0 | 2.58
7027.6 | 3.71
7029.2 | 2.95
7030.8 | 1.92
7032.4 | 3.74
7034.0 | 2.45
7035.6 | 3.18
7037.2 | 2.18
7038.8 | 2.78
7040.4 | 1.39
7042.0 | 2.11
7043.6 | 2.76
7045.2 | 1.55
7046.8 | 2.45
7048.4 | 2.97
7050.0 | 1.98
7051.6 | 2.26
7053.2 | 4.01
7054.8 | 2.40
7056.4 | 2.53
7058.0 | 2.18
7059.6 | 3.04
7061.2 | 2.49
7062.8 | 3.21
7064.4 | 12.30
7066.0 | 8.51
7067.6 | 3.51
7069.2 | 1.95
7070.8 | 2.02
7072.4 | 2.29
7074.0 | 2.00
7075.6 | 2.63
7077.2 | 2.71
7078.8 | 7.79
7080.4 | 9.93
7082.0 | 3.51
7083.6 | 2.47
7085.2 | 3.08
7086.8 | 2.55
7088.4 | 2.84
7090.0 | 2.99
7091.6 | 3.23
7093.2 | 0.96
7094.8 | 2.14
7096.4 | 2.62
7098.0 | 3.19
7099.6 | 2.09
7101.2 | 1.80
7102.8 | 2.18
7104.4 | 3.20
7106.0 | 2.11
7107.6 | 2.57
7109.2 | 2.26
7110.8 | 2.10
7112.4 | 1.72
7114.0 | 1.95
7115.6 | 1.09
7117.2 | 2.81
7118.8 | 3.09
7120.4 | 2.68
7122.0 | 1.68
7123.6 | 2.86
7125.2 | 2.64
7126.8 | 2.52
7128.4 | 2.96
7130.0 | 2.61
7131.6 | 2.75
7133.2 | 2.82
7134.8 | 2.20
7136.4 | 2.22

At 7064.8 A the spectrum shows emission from [S II]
